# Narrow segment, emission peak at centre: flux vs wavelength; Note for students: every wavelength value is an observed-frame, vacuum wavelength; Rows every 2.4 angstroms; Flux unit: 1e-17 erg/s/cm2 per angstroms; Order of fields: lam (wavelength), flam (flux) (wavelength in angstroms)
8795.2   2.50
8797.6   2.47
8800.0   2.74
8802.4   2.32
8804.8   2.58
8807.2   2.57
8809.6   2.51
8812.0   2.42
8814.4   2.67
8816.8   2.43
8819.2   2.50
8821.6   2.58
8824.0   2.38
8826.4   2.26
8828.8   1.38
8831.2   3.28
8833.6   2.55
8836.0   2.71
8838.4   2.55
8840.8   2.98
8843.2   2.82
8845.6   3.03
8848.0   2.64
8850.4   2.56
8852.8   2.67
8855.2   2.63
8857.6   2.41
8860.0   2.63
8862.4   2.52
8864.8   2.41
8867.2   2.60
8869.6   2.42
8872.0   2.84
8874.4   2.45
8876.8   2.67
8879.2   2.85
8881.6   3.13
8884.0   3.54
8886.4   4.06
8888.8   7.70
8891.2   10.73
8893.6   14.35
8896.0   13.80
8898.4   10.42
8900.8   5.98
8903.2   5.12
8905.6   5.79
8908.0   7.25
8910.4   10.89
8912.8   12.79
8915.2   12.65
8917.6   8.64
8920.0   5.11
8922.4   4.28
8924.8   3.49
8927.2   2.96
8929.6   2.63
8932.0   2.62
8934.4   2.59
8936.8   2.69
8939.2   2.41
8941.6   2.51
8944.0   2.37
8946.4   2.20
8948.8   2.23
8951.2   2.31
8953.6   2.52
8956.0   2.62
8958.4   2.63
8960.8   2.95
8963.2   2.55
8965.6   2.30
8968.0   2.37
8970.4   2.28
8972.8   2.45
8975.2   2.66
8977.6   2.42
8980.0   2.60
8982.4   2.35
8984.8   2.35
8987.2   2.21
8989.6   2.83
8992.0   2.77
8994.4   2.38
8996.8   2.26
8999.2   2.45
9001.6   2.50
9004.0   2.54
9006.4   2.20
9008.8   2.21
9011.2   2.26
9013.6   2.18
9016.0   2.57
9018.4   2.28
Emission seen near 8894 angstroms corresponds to [S II] 6716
